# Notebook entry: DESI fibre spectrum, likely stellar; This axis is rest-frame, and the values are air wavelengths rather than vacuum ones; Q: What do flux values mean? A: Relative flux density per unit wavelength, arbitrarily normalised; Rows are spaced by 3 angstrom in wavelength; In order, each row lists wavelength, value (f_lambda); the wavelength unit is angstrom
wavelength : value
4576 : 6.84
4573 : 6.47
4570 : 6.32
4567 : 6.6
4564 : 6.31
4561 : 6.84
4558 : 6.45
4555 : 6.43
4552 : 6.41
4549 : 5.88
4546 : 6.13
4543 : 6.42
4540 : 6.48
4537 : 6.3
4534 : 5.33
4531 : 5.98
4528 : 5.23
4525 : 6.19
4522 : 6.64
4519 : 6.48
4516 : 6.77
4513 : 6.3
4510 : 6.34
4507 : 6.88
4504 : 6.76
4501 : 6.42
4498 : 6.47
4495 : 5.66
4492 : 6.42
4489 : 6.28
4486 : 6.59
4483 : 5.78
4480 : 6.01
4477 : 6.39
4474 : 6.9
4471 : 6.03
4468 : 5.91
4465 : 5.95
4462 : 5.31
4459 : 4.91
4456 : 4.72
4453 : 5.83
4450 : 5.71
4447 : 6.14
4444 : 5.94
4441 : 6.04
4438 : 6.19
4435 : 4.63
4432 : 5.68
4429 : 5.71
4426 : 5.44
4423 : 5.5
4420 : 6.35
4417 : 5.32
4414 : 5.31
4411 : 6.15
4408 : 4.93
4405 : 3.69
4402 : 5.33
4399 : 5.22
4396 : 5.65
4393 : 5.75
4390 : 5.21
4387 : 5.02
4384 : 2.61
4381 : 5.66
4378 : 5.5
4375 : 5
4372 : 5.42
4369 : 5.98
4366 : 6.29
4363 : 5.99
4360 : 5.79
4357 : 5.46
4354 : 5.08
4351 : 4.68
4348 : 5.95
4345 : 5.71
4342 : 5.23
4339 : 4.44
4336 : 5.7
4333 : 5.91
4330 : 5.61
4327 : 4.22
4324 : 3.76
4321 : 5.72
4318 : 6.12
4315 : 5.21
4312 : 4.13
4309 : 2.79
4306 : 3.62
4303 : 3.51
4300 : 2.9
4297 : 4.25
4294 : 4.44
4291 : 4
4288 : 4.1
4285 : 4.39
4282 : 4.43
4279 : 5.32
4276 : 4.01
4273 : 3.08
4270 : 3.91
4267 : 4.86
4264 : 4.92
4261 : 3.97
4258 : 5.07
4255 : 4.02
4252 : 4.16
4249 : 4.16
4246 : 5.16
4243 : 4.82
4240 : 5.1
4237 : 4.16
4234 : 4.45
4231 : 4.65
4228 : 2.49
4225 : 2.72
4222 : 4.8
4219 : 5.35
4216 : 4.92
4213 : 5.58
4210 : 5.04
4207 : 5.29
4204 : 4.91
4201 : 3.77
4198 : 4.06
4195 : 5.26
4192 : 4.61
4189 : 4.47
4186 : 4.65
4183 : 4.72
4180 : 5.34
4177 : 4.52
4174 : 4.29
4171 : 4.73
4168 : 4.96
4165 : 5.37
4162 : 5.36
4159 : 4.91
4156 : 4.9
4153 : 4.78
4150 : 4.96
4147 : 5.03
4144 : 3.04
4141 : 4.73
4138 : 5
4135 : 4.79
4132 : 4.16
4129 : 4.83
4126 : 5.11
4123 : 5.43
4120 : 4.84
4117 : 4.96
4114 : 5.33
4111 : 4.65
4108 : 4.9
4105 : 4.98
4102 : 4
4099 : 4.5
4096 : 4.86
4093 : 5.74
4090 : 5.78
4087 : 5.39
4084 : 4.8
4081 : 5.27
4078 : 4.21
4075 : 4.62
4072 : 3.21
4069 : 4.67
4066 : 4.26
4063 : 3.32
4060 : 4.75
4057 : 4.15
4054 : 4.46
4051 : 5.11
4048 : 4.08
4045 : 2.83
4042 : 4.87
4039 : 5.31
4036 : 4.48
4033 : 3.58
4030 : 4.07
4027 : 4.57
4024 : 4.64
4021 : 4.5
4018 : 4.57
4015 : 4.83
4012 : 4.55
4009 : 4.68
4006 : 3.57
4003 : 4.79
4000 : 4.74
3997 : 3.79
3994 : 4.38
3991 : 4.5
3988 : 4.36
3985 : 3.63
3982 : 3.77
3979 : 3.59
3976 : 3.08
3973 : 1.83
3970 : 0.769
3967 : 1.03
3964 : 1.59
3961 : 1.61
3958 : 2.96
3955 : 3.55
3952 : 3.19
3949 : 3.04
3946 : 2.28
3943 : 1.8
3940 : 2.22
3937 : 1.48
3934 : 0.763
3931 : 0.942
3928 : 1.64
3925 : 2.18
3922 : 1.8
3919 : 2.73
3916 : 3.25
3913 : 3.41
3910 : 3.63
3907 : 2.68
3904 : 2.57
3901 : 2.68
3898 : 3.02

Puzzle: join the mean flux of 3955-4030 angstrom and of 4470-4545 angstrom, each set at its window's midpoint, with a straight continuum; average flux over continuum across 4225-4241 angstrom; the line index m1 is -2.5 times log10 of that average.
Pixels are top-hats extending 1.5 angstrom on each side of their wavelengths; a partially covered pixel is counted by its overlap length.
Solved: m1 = 0.21 mag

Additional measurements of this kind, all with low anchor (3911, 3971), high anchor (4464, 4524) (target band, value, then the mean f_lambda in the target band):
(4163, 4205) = -0.179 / 4.7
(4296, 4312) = 0.380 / 3.46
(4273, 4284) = 0.081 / 4.37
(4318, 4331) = 0.024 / 4.95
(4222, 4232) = 0.245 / 3.45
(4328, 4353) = -0.040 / 5.37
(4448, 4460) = 0.134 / 5.34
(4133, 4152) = -0.241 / 4.59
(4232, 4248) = -0.072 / 4.72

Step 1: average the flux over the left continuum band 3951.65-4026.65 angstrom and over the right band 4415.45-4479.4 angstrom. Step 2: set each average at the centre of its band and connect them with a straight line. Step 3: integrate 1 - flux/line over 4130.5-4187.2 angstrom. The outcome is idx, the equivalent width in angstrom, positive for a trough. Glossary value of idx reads -4.9 angstrom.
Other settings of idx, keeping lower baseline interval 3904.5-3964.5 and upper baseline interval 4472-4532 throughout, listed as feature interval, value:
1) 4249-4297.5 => 4.3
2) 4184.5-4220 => -4.9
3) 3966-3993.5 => -3.5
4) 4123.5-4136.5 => -3.7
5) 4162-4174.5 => -3.0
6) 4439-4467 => 1.6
